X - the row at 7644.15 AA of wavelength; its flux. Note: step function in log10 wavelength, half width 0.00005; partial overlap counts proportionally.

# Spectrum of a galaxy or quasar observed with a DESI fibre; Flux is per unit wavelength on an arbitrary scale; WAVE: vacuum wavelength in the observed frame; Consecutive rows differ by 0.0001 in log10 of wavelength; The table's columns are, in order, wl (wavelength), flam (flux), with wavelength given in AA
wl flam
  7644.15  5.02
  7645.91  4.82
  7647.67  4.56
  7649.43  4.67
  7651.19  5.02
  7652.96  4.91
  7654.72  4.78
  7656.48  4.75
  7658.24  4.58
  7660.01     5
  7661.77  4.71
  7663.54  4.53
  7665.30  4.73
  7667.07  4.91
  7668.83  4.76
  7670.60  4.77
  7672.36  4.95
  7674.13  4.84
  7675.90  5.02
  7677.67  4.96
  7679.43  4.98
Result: 5.02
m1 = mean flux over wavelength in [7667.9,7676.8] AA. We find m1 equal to 4.87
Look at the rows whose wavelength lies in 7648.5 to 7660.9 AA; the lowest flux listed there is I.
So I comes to 4.58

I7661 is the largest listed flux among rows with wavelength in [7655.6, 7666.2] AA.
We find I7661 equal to 5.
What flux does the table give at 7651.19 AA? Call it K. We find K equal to 5.02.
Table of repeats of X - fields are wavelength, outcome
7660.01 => 5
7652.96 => 4.91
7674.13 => 4.84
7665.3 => 4.73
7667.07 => 4.91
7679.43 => 4.98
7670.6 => 4.77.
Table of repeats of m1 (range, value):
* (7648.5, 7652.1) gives 4.83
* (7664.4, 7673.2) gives 4.83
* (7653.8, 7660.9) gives 4.78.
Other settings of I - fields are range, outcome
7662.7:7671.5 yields 4.53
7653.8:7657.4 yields 4.75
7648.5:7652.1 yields 4.67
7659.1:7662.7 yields 4.71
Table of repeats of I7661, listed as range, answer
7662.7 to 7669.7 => 4.91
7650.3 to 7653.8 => 5.02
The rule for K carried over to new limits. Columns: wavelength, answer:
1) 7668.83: 4.76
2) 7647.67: 4.56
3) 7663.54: 4.53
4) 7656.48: 4.75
